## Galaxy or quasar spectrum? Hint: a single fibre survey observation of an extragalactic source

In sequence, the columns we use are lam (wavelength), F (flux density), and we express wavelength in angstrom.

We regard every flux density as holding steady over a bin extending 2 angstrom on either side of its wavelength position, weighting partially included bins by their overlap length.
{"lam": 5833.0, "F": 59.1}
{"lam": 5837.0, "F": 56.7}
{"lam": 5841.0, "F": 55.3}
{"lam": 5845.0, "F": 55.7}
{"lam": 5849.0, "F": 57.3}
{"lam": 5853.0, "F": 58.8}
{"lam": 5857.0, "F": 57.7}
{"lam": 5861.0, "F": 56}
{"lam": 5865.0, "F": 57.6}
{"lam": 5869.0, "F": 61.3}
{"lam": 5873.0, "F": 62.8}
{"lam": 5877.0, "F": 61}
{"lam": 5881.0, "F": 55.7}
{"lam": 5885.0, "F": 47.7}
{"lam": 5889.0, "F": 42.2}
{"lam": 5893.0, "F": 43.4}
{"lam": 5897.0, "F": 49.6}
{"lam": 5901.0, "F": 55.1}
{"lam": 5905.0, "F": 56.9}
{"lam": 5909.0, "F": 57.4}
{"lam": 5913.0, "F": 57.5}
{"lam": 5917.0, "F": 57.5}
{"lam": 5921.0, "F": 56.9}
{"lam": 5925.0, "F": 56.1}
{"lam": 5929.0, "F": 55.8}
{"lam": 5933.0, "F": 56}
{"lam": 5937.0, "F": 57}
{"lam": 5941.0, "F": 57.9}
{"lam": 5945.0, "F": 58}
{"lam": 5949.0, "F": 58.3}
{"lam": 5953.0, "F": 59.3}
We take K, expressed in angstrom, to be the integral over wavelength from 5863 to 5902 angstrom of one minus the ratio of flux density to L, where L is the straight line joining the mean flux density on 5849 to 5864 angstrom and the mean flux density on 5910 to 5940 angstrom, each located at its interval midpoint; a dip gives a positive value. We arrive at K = 2.46 angstrom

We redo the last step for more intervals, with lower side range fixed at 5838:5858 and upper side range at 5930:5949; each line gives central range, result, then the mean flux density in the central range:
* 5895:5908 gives 0.68 angstrom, 54.1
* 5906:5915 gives -0.04 angstrom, 57.4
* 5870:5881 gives -0.71 angstrom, 60.7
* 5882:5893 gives 2.20 angstrom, 45.6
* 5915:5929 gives 0.12 angstrom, 56.7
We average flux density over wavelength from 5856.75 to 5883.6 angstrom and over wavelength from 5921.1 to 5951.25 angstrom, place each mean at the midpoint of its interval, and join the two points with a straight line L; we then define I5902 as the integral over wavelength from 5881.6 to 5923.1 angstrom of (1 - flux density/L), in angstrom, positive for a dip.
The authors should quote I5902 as 3.8 angstrom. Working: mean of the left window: 58.7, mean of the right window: 57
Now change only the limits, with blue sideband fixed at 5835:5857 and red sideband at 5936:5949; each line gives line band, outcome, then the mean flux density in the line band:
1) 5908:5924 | 0.1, 57.2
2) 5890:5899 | 1.8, 46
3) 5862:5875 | -0.7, 60.2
